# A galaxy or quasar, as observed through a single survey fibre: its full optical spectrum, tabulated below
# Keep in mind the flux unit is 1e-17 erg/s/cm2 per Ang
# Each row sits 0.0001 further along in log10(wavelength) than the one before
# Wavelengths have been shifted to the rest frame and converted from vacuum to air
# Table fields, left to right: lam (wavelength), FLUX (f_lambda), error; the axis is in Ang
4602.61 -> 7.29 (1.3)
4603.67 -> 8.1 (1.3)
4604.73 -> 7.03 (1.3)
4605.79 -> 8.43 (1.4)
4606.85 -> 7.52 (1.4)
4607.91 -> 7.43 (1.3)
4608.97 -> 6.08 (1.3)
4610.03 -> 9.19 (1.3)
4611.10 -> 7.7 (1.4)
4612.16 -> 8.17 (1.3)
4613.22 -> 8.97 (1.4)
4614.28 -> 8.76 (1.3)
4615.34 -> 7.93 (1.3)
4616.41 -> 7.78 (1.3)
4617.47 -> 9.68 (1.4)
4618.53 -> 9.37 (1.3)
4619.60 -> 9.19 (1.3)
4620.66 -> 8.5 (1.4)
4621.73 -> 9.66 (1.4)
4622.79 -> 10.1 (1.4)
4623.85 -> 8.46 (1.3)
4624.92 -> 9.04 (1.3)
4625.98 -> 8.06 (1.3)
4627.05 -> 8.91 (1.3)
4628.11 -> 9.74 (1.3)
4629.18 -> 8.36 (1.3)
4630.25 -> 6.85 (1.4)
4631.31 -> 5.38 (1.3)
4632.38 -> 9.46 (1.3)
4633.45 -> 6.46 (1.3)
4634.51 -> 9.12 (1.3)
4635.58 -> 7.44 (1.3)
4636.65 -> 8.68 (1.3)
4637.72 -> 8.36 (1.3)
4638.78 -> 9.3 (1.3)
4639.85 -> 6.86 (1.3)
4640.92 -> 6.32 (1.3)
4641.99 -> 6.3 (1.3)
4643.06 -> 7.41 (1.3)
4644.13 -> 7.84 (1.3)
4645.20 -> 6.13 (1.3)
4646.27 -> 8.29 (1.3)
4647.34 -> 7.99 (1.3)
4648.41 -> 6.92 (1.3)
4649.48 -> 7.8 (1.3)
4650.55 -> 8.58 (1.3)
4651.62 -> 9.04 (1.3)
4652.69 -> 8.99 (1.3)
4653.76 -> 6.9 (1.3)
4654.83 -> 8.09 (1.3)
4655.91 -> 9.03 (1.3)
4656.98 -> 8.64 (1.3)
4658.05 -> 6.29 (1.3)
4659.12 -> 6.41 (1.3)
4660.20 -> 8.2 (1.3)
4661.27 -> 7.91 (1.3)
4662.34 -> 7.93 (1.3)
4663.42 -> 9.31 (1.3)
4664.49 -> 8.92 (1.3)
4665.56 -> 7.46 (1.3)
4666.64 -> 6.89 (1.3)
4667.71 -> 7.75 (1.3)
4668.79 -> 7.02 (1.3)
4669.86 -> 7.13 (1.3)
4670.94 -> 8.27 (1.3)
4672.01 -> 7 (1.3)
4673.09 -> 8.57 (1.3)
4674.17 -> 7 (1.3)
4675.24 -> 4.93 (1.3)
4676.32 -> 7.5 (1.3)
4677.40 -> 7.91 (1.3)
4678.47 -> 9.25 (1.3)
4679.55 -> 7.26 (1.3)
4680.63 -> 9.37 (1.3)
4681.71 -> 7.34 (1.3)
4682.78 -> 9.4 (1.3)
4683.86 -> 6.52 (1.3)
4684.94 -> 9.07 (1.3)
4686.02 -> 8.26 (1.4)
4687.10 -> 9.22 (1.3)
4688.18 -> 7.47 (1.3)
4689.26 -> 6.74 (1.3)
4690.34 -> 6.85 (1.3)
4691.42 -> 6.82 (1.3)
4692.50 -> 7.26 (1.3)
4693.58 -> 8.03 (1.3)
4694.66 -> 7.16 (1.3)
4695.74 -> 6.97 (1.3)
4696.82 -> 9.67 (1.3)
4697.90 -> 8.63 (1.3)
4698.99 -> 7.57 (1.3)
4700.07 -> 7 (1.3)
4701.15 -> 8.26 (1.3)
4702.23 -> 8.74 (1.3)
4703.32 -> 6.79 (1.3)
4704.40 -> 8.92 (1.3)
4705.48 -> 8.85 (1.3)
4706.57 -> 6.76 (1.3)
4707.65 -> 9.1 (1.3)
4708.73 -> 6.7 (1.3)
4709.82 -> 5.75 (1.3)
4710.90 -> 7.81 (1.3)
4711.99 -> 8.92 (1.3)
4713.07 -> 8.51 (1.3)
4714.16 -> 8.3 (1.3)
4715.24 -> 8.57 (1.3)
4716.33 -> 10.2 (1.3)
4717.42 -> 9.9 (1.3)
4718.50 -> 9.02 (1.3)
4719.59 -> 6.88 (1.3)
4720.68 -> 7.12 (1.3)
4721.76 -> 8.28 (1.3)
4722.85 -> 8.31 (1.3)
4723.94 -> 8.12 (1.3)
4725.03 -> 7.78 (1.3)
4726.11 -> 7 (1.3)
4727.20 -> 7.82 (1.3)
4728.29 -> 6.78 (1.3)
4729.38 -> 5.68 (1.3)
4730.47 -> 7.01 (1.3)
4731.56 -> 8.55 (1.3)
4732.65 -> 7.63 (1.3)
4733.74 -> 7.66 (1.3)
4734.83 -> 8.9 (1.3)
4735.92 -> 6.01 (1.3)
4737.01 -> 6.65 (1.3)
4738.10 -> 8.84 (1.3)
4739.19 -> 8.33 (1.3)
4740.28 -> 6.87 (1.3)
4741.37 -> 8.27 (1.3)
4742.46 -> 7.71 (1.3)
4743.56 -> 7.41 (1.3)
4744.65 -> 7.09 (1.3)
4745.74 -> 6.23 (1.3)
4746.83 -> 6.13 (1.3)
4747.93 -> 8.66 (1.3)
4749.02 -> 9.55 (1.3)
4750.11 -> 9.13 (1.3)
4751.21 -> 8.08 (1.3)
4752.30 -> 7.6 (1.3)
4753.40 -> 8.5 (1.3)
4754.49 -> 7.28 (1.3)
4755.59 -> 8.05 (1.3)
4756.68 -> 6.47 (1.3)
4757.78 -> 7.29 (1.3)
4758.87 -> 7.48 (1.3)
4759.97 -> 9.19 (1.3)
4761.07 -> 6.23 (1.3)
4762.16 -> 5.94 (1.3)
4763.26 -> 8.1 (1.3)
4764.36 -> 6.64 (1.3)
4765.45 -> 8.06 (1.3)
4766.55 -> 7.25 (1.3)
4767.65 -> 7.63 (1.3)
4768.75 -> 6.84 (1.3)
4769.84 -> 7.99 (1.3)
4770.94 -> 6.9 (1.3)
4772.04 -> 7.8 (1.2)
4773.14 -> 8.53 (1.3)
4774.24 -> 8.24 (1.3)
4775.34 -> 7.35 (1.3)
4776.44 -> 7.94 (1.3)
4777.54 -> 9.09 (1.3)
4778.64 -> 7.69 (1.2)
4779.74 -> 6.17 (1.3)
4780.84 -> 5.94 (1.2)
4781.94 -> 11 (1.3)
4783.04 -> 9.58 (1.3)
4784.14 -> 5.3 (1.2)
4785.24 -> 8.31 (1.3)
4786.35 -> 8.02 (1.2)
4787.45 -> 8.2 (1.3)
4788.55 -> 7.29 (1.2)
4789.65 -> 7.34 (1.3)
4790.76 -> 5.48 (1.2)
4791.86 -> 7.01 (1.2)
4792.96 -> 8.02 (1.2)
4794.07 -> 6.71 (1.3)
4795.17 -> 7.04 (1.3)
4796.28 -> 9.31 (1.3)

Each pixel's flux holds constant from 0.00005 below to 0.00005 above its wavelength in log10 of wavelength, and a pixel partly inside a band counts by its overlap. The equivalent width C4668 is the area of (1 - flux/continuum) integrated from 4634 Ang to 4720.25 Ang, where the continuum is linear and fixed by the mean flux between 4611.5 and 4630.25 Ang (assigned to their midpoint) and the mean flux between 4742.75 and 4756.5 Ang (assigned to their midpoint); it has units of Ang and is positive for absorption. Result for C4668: 4.8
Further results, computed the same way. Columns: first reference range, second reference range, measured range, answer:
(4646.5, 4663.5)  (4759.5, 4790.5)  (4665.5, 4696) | 1.1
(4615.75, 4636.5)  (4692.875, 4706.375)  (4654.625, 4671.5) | 0.9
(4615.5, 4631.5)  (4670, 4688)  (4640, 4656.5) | 1.2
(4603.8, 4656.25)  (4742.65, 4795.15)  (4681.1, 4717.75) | -0.7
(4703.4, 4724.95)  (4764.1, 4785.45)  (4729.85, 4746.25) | 0.9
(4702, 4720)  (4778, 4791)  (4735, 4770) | 1.4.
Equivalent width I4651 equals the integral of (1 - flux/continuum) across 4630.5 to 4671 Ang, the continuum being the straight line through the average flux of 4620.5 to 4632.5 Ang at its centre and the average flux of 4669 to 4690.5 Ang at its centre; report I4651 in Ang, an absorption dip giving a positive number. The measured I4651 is 2.1 Ang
